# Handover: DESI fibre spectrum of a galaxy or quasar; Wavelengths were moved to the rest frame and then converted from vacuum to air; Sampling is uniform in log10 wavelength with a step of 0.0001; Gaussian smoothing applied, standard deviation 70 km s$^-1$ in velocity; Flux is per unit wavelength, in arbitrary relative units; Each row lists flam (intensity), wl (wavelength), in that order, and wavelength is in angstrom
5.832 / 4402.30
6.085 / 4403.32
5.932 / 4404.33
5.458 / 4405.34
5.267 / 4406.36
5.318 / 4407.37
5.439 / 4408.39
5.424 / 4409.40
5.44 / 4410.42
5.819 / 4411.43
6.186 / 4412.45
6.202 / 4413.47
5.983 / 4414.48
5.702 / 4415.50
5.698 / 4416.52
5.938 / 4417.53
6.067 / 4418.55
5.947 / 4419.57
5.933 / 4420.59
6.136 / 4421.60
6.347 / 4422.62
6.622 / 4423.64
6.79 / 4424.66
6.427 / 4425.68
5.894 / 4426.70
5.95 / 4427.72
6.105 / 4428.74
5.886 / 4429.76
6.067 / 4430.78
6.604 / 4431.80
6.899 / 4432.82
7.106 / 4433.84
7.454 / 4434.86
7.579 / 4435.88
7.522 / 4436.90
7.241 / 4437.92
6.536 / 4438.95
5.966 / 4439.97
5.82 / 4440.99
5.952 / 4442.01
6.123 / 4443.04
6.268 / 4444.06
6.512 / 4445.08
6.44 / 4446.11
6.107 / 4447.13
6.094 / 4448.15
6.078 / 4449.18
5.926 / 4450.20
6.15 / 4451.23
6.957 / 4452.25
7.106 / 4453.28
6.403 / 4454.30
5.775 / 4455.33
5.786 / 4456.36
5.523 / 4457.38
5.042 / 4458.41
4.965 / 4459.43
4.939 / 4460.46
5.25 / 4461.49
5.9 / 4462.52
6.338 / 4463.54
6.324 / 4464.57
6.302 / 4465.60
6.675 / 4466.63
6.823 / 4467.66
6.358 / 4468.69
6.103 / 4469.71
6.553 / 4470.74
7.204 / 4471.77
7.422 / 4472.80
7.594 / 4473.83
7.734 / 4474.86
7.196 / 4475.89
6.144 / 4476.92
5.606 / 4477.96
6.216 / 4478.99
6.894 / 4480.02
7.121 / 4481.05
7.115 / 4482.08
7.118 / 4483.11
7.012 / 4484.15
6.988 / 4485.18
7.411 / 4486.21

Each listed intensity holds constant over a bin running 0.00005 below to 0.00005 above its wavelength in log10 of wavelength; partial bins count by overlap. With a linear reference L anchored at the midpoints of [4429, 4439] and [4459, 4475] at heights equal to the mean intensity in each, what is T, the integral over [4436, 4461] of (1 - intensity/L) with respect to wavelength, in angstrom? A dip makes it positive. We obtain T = 1.9 angstrom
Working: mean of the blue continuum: 6.89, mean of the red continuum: 6.38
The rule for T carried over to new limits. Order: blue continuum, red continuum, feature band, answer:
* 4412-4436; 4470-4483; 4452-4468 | 1.72 angstrom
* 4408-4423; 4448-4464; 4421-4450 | -2.74 angstrom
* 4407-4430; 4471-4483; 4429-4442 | -0.90 angstrom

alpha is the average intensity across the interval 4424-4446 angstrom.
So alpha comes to 6.51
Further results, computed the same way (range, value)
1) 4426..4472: 6.28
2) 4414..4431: 6.09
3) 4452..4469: 6.01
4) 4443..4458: 6.21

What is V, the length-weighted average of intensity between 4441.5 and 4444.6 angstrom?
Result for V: 6.12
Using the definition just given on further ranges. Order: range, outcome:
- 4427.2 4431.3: 6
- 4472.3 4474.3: 7.51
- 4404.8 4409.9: 5.39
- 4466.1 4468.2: 6.73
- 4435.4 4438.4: 7.46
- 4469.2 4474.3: 6.97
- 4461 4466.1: 6.03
